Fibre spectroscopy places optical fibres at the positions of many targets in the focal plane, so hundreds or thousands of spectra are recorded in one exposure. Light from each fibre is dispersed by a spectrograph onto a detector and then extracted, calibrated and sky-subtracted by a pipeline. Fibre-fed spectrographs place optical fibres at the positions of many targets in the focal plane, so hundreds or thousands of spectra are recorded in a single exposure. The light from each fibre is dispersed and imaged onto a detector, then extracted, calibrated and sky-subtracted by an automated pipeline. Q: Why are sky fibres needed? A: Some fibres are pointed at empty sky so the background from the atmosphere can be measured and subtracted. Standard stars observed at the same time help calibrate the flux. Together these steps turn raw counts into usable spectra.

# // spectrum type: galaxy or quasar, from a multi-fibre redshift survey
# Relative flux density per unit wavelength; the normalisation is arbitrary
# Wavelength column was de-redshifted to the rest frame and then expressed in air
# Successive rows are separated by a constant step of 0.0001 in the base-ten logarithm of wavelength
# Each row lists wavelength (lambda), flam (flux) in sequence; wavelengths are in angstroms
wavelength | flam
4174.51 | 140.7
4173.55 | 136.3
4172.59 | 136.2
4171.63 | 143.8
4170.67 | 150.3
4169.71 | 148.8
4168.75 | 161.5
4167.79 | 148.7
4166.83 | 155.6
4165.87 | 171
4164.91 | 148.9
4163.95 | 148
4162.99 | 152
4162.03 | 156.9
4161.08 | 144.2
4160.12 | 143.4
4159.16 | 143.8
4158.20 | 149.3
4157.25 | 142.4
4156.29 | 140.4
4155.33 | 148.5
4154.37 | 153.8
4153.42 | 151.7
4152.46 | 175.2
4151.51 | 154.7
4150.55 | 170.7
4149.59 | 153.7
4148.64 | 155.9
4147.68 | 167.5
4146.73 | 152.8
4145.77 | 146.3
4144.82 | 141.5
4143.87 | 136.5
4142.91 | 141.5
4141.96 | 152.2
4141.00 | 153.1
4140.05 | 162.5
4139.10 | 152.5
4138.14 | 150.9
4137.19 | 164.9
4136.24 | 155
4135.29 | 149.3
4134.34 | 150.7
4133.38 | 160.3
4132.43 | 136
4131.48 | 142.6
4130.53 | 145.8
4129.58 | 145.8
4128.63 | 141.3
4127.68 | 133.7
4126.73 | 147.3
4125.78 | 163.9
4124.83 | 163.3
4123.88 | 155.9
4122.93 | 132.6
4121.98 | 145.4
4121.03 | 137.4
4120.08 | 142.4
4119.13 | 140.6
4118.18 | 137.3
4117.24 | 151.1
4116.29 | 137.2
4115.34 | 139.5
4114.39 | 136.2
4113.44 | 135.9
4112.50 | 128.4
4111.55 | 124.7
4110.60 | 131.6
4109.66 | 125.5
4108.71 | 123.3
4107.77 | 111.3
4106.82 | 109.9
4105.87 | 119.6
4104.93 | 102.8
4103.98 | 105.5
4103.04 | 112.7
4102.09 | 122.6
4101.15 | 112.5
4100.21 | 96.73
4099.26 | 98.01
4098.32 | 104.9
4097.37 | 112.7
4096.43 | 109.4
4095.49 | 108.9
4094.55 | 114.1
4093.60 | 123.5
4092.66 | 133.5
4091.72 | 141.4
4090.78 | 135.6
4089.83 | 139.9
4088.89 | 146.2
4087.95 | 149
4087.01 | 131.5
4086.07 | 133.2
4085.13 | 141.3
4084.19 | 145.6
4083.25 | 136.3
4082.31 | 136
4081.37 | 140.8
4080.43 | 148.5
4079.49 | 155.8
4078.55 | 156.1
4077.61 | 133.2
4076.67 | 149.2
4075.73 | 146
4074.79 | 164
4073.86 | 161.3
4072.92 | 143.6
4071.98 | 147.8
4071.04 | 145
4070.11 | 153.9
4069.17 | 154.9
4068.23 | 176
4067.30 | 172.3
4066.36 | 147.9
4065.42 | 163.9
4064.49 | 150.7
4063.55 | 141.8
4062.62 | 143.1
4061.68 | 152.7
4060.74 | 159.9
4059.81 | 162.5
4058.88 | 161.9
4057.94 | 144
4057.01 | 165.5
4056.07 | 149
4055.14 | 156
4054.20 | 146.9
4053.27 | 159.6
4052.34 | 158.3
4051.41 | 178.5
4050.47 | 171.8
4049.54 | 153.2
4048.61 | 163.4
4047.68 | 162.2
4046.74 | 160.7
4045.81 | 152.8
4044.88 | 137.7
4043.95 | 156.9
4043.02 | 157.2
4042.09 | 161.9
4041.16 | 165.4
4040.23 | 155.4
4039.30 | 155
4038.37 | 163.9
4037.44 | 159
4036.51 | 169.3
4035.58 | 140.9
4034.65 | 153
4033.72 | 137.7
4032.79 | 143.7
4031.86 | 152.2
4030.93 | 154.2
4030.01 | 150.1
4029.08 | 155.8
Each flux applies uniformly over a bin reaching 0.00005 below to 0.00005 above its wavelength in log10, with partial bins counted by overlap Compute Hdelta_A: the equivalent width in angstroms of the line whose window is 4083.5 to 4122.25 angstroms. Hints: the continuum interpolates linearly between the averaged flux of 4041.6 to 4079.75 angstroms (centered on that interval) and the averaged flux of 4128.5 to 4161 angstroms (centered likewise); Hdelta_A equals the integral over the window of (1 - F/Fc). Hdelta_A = 6.70 angstroms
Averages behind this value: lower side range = 156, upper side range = 151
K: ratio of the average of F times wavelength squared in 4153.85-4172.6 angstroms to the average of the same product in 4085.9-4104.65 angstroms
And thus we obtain 1.28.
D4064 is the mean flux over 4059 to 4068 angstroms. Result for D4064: 156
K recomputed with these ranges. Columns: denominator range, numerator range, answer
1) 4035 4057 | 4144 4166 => 1.01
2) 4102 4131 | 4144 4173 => 1.16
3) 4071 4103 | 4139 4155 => 1.19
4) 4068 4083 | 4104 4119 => 0.86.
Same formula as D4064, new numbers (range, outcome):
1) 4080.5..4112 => 124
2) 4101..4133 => 134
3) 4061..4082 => 152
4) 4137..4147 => 150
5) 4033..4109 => 143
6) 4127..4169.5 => 151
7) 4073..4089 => 146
